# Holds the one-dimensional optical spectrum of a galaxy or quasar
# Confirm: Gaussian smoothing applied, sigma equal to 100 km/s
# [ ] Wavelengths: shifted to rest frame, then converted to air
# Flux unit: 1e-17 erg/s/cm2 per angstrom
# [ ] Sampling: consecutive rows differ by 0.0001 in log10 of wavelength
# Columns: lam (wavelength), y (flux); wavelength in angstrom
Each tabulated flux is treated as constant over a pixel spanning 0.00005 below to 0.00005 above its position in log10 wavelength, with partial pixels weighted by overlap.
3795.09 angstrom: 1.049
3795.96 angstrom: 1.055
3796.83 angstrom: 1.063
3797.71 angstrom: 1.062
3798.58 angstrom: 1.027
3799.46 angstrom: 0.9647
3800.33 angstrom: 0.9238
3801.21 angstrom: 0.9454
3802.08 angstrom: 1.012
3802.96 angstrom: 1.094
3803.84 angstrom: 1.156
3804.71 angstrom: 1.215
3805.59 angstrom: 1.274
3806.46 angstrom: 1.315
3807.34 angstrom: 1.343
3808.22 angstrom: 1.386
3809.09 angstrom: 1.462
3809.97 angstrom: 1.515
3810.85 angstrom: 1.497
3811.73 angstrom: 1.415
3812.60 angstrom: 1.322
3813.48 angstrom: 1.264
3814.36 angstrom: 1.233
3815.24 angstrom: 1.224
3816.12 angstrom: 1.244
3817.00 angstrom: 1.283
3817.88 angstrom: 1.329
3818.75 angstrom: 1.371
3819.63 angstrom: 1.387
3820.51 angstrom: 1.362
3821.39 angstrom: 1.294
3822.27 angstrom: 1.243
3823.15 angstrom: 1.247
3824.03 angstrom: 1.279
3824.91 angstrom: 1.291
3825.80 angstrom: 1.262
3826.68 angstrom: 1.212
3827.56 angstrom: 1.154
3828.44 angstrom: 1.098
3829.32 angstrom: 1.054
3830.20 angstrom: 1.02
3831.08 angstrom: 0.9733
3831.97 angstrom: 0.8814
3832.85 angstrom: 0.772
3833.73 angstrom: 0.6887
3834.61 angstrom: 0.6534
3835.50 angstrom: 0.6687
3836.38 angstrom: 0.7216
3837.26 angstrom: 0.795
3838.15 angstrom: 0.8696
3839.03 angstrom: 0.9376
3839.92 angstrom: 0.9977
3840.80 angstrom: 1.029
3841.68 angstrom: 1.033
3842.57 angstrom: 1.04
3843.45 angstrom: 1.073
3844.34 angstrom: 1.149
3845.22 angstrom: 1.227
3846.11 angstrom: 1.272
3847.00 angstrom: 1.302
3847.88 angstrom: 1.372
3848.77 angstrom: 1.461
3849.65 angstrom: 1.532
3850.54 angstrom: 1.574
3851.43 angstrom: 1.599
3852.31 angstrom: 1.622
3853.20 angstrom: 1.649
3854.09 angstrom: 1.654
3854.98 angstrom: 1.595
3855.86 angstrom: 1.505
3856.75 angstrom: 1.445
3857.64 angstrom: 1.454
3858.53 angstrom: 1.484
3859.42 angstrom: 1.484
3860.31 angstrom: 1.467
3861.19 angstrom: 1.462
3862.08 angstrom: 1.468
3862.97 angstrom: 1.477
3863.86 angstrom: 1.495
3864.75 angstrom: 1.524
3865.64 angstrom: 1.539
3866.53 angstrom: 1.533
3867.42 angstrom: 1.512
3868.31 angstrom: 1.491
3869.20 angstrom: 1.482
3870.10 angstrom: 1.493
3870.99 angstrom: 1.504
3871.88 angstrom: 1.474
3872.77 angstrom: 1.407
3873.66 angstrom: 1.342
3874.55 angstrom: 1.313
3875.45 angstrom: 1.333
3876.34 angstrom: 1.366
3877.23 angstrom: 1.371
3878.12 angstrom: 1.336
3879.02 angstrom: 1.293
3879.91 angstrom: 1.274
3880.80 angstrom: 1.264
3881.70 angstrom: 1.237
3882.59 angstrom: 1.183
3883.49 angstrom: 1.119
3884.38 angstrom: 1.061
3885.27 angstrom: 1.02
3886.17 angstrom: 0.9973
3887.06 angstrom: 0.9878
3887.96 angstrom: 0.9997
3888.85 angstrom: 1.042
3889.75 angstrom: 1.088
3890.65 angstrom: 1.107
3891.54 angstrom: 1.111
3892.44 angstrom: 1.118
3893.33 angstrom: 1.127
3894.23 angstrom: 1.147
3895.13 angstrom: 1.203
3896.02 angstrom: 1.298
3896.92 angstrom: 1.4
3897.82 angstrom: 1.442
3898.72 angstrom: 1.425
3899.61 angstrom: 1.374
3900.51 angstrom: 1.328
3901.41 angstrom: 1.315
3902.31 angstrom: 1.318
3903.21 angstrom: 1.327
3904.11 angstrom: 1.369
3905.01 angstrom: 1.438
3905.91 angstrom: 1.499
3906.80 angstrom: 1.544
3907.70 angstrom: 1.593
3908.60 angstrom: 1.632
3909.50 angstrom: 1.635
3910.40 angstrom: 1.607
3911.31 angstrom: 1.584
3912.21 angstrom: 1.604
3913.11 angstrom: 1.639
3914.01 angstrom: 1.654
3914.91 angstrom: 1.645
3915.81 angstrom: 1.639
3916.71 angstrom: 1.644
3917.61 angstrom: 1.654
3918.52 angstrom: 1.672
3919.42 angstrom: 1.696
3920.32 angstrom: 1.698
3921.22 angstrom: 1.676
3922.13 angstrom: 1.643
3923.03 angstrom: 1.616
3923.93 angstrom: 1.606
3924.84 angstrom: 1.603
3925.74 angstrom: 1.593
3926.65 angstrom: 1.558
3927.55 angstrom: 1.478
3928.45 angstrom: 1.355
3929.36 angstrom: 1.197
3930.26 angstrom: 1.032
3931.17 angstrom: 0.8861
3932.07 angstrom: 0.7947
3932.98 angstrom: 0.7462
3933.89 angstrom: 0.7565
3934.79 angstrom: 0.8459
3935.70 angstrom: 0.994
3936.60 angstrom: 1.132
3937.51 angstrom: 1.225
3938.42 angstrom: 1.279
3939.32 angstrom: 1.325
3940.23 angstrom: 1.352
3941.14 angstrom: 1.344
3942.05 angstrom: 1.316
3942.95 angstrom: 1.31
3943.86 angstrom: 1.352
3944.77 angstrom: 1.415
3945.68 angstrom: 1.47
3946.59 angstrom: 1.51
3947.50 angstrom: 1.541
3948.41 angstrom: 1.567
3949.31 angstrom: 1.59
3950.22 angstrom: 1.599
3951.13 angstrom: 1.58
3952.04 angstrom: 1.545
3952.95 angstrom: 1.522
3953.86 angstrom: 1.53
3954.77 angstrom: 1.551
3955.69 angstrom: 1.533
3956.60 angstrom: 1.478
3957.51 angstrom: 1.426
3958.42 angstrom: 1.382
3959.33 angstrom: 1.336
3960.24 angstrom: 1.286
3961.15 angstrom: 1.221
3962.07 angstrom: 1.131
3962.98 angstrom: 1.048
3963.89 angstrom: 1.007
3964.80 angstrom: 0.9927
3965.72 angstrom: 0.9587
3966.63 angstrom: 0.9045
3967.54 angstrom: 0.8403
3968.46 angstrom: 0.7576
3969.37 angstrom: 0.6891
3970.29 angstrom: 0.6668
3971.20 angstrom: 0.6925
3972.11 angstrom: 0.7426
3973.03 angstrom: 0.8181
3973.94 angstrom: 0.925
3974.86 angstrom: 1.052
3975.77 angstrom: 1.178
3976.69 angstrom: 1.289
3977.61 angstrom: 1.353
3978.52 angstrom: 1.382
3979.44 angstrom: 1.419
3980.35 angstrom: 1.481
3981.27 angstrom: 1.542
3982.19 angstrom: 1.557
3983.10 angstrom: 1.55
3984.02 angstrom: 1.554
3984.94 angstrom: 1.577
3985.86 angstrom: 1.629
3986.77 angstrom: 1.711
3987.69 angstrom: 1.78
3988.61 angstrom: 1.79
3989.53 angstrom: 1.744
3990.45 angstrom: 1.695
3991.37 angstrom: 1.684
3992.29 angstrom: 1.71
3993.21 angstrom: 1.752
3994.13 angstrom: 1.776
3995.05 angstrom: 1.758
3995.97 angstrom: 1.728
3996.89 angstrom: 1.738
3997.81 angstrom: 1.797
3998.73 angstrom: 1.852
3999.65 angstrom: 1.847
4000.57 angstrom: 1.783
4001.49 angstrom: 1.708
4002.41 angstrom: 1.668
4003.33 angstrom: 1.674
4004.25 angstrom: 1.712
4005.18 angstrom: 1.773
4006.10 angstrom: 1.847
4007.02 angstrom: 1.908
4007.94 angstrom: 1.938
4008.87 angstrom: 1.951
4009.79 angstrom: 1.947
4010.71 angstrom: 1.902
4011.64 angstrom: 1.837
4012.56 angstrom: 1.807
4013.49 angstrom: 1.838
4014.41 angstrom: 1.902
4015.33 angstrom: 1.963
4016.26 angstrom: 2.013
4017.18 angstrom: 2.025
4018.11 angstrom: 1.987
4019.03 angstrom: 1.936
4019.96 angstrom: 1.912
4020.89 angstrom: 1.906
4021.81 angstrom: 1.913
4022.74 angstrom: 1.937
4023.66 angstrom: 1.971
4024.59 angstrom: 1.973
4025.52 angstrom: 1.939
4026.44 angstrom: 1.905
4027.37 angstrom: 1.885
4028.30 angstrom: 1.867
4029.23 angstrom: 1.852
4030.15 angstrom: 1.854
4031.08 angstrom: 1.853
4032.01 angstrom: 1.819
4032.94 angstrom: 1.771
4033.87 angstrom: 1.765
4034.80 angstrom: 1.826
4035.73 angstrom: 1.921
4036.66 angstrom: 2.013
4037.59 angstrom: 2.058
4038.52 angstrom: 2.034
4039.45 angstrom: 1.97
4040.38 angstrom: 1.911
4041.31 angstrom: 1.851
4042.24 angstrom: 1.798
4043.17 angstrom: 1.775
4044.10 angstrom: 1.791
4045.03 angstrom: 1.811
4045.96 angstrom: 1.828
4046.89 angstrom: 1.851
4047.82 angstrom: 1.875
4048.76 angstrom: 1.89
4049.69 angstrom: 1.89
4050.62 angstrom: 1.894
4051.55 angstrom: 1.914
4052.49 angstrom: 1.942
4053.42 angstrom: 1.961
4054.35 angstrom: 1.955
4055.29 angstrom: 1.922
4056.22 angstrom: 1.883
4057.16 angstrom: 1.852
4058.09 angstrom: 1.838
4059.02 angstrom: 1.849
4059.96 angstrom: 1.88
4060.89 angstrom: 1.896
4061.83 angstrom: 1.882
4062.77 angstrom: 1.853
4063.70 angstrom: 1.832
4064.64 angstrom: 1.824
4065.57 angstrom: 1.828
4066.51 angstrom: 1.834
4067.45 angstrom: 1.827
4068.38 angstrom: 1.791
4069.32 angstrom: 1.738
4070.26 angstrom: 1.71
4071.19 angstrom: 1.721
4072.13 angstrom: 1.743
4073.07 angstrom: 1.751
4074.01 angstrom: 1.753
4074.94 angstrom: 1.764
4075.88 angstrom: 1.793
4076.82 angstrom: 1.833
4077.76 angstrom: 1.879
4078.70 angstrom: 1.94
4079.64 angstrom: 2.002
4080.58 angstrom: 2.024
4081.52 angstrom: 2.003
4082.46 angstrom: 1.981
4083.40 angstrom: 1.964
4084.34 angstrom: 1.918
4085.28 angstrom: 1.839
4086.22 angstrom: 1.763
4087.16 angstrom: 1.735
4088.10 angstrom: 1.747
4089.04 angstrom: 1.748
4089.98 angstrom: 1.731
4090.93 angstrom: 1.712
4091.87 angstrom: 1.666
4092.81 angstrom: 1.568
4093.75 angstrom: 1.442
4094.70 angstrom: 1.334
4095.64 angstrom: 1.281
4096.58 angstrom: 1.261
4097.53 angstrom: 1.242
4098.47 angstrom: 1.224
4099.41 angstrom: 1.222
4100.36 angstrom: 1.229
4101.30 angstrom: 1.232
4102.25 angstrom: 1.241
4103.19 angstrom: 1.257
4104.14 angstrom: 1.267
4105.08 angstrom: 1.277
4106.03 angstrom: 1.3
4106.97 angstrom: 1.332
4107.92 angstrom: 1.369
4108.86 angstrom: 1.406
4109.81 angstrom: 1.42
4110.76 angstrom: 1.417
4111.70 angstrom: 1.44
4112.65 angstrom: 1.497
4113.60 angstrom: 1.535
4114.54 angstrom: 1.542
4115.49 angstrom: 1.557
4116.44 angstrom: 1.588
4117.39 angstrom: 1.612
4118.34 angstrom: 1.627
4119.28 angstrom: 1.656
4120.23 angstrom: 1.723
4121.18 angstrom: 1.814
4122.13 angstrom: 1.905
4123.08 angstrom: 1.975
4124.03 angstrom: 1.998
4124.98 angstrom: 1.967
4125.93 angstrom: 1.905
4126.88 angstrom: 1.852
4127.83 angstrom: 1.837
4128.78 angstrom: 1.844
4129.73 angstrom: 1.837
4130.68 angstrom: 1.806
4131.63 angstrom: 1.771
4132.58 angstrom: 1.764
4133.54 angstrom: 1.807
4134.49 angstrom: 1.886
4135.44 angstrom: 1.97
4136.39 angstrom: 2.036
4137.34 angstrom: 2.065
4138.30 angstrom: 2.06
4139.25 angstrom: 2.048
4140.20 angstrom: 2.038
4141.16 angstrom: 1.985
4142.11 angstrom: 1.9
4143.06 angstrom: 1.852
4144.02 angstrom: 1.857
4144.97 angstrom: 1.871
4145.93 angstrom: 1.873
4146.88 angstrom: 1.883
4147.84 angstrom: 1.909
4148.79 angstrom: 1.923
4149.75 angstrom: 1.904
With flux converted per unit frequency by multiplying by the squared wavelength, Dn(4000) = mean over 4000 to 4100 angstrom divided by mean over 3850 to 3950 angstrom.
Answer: 1.42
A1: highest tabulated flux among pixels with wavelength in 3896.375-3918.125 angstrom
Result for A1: 1.654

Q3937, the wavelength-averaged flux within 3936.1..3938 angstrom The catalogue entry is 1.17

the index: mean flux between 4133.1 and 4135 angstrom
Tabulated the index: 1.85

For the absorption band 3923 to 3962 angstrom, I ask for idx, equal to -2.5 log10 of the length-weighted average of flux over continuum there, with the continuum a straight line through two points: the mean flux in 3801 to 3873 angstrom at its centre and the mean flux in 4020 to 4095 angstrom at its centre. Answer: 0.16 mag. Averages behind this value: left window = 1.28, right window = 1.85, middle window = 1.34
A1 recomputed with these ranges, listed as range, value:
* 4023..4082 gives 2.058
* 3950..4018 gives 2.025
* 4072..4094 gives 2.024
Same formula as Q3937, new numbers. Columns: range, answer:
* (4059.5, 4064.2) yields 1.87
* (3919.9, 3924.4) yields 1.65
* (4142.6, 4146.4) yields 1.86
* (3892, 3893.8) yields 1.12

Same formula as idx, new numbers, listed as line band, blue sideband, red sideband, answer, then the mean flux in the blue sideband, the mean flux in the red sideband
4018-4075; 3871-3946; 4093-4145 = -0.21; 1.34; 1.64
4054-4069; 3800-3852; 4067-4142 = -0.15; 1.18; 1.69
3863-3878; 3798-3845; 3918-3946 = -0.19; 1.13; 1.32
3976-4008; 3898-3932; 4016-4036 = 0.07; 1.5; 1.9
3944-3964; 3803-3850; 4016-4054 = 0.13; 1.17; 1.9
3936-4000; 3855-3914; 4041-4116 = 0.09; 1.37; 1.69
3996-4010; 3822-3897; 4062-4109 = -0.21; 1.24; 1.64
